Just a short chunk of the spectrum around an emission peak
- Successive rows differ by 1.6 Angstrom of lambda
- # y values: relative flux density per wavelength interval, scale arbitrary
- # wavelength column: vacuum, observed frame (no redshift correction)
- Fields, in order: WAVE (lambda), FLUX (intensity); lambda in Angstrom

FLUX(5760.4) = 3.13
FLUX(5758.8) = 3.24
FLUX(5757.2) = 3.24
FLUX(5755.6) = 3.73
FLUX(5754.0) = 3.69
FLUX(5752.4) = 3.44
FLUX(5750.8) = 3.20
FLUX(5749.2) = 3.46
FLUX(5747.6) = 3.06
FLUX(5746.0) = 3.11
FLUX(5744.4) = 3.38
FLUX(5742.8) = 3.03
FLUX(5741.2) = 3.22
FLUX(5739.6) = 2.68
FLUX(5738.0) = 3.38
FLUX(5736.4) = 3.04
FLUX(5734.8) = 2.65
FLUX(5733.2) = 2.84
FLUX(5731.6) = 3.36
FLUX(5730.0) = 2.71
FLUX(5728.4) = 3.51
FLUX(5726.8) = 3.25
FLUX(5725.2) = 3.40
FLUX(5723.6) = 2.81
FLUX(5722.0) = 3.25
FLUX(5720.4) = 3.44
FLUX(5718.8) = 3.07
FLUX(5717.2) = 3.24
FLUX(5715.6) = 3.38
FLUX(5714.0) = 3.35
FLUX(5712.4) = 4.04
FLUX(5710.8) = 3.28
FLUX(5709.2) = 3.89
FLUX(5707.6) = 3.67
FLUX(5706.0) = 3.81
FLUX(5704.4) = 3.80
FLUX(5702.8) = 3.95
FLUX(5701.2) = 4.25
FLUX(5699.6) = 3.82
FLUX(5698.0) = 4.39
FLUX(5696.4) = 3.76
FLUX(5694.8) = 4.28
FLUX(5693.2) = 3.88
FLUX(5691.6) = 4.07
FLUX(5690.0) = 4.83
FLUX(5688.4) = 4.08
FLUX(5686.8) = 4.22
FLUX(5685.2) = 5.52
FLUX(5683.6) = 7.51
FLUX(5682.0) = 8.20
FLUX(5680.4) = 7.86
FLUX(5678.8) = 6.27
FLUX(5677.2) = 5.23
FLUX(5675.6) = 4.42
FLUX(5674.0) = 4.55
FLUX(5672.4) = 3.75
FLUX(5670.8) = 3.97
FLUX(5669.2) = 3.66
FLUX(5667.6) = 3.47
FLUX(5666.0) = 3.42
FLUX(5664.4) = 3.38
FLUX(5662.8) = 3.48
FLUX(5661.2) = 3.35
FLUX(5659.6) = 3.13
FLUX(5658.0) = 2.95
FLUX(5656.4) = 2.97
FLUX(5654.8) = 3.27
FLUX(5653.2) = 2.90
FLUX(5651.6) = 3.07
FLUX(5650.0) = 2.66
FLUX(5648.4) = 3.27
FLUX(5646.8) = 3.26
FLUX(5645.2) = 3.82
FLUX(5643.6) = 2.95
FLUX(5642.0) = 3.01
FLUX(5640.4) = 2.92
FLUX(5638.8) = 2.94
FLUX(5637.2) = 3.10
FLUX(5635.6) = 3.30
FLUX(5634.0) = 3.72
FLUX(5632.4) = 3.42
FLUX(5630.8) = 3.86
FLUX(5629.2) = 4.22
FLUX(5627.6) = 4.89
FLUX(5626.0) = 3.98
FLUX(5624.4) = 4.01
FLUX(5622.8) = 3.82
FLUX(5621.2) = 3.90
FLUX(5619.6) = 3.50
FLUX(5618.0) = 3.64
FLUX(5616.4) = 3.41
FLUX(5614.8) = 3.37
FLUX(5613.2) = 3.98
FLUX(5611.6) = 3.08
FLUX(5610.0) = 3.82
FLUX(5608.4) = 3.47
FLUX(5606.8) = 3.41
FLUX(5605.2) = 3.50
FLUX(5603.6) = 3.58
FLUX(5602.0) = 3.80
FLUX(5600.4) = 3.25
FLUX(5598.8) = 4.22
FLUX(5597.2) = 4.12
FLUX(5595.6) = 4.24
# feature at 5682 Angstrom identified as [O III] 5007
